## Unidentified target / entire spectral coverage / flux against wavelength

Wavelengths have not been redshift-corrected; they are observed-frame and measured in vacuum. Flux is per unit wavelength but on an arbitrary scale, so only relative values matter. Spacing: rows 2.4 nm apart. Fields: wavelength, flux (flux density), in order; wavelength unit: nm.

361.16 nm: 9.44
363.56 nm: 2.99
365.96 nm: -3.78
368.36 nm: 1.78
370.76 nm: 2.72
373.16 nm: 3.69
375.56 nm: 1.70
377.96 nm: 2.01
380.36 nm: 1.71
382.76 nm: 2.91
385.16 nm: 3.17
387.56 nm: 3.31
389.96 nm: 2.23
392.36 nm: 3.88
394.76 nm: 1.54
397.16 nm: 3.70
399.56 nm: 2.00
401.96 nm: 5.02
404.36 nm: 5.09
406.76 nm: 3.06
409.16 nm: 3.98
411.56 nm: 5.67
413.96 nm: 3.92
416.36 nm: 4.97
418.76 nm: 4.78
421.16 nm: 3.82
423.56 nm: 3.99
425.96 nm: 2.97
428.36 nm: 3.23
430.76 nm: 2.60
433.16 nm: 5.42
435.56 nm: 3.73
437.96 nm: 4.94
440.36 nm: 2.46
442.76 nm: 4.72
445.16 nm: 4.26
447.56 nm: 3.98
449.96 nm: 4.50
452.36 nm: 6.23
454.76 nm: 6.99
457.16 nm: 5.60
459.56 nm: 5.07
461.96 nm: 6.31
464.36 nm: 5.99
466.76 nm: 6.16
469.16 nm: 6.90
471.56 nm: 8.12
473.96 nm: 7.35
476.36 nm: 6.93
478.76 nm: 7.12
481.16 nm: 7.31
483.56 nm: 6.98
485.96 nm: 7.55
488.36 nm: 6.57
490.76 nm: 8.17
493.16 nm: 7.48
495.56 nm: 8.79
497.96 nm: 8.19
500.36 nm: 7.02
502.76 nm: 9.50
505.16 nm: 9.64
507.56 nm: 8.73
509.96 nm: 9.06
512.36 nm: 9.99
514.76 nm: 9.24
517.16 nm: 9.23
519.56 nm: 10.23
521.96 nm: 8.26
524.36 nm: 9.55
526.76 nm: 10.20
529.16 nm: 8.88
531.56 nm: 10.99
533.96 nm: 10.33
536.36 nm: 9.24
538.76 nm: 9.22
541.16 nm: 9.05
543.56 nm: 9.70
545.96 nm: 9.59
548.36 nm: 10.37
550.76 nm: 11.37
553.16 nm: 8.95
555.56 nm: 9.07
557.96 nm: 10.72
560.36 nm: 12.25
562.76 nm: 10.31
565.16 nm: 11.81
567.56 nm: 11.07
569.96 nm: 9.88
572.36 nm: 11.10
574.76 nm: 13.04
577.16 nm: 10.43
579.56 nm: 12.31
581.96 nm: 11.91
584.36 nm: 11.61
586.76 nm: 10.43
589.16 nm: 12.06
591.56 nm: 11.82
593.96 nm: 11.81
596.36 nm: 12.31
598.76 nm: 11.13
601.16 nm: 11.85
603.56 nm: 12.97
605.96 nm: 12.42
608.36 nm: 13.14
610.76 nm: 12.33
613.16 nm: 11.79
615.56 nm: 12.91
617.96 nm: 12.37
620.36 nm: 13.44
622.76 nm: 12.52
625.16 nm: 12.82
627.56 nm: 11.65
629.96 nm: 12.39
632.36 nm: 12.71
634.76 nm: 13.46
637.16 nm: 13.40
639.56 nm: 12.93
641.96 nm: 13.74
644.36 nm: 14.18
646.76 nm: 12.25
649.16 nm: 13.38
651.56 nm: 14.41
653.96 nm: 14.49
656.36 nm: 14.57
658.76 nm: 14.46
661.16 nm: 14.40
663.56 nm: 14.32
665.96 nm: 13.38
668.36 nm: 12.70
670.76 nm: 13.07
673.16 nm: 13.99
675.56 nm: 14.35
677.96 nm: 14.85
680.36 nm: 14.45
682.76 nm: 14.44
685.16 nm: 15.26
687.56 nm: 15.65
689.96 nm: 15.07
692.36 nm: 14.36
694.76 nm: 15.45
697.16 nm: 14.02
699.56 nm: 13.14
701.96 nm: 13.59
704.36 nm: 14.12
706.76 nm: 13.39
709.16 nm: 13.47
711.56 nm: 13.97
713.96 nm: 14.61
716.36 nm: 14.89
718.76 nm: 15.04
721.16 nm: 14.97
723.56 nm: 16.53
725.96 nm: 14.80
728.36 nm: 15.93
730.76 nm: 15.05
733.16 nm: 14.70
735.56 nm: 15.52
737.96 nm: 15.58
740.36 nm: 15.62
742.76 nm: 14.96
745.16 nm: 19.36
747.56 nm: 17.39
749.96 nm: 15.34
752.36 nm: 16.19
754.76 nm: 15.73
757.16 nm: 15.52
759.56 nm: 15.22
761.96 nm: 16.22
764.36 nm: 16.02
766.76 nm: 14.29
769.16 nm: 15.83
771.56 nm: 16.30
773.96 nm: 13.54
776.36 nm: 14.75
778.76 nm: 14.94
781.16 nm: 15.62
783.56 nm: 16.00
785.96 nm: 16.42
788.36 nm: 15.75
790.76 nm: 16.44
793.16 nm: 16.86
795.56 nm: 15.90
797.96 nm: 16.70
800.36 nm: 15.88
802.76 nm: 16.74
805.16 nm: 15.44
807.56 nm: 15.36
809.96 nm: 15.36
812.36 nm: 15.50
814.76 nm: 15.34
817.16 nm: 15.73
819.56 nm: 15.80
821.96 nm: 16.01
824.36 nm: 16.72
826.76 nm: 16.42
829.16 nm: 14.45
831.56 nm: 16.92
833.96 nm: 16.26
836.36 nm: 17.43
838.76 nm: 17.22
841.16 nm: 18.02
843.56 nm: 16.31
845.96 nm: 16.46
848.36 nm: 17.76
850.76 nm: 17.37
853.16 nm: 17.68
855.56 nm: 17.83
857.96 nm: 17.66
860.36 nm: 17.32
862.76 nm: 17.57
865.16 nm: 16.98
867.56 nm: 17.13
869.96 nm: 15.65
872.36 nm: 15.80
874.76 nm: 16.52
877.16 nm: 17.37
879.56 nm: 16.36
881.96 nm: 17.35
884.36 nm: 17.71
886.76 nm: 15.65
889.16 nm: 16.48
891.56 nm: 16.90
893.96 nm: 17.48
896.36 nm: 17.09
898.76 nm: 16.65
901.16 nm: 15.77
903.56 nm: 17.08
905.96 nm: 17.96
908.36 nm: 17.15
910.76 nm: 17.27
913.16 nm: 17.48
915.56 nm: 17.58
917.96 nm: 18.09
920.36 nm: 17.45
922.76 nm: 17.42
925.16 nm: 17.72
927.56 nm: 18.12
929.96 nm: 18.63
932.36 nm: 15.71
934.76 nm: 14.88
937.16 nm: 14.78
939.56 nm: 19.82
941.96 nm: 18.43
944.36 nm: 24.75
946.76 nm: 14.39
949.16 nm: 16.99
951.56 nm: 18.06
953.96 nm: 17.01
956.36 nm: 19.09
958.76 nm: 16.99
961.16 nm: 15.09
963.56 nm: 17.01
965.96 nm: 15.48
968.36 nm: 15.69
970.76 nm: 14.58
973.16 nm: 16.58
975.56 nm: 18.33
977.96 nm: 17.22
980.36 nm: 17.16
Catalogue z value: 0.14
